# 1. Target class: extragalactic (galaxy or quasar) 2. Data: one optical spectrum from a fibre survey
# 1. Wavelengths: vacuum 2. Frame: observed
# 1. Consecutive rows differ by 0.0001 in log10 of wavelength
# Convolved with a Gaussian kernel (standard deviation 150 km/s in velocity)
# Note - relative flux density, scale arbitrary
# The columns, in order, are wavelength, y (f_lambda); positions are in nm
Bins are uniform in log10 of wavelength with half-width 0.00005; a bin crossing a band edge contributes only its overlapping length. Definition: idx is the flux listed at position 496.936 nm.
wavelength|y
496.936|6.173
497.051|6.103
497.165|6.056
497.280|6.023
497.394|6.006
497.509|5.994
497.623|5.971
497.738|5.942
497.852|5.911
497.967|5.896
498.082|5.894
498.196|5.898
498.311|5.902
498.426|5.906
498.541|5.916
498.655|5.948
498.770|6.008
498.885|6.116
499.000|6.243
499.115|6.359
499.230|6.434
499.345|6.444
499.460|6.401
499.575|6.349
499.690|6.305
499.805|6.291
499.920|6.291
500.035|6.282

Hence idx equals 6.173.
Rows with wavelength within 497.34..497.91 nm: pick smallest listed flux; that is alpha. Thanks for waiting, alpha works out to 5.911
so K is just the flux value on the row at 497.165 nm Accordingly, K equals 6.056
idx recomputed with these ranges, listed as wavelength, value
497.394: 6.006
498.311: 5.902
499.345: 6.444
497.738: 5.942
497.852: 5.911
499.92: 6.291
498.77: 6.008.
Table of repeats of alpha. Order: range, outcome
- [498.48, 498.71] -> 5.916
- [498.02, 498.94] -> 5.894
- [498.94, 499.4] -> 6.243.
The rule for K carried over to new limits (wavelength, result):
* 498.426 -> 5.906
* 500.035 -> 6.282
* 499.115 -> 6.359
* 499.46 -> 6.401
